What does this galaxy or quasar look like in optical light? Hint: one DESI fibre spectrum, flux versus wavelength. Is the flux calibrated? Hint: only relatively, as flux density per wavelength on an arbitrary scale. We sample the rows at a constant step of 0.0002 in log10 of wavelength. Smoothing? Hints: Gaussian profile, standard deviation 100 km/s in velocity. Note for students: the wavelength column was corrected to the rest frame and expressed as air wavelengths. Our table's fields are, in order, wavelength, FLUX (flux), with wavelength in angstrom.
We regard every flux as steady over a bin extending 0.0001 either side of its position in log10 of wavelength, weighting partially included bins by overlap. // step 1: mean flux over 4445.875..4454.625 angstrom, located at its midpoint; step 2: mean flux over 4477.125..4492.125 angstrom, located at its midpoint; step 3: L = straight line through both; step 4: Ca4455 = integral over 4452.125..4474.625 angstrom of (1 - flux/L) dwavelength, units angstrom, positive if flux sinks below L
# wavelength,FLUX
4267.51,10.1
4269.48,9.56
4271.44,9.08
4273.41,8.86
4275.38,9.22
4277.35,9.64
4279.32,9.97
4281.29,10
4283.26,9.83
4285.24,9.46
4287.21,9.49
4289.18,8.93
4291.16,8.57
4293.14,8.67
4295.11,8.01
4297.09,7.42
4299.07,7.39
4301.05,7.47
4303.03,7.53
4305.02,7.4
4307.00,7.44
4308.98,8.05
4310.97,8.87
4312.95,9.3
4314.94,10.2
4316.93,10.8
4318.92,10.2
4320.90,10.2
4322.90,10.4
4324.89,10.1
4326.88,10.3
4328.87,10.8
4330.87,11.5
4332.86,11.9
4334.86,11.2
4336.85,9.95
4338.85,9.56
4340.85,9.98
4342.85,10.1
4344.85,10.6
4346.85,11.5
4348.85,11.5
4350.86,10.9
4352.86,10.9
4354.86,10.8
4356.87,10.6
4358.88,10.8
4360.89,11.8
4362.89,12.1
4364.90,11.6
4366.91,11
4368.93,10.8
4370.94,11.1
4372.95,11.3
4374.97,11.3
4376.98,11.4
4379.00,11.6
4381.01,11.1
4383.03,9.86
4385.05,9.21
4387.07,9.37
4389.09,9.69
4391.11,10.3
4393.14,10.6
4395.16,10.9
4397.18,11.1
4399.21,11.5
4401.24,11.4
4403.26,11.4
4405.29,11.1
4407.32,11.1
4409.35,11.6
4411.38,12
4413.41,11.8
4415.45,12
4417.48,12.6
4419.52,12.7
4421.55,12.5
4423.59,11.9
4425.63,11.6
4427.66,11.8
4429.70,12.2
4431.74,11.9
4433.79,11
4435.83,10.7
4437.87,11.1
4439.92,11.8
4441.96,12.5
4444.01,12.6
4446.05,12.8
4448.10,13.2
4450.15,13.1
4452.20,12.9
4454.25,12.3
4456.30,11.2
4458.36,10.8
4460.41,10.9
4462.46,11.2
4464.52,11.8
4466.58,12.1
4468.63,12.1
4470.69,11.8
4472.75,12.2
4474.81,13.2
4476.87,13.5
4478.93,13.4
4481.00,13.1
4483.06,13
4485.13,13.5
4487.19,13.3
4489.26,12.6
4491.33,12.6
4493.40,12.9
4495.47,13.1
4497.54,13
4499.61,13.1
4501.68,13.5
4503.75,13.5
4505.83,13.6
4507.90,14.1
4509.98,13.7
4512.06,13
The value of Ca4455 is 2.1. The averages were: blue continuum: 12.9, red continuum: 13.1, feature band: 11.8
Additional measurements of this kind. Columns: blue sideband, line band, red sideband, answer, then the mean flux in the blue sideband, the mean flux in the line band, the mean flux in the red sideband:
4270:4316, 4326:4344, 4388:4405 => -1.9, 8.74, 10.6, 10.9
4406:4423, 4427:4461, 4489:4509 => 1.3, 12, 11.9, 13.2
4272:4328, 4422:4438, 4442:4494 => 0.2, 9.07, 11.6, 12.5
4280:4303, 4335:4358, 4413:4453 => -1.4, 8.63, 10.6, 12.1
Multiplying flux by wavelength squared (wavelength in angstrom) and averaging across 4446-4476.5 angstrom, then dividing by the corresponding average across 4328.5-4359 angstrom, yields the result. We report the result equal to 1.18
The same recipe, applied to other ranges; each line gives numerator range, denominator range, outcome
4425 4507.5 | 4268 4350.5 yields 1.40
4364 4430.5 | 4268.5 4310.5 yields 1.37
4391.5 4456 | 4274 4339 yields 1.33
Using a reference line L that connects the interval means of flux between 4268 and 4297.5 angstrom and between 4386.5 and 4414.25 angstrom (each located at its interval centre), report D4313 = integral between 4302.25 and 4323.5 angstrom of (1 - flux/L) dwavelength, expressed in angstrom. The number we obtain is 1.2 angstrom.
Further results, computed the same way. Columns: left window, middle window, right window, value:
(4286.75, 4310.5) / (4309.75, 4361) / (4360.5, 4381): -4.4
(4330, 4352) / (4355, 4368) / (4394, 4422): -0.3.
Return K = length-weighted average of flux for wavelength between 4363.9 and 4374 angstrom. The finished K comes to 11.2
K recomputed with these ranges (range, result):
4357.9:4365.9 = 11.6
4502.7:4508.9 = 13.7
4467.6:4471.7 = 12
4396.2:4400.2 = 11.3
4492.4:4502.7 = 13.1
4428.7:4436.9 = 11.4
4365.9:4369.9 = 10.9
